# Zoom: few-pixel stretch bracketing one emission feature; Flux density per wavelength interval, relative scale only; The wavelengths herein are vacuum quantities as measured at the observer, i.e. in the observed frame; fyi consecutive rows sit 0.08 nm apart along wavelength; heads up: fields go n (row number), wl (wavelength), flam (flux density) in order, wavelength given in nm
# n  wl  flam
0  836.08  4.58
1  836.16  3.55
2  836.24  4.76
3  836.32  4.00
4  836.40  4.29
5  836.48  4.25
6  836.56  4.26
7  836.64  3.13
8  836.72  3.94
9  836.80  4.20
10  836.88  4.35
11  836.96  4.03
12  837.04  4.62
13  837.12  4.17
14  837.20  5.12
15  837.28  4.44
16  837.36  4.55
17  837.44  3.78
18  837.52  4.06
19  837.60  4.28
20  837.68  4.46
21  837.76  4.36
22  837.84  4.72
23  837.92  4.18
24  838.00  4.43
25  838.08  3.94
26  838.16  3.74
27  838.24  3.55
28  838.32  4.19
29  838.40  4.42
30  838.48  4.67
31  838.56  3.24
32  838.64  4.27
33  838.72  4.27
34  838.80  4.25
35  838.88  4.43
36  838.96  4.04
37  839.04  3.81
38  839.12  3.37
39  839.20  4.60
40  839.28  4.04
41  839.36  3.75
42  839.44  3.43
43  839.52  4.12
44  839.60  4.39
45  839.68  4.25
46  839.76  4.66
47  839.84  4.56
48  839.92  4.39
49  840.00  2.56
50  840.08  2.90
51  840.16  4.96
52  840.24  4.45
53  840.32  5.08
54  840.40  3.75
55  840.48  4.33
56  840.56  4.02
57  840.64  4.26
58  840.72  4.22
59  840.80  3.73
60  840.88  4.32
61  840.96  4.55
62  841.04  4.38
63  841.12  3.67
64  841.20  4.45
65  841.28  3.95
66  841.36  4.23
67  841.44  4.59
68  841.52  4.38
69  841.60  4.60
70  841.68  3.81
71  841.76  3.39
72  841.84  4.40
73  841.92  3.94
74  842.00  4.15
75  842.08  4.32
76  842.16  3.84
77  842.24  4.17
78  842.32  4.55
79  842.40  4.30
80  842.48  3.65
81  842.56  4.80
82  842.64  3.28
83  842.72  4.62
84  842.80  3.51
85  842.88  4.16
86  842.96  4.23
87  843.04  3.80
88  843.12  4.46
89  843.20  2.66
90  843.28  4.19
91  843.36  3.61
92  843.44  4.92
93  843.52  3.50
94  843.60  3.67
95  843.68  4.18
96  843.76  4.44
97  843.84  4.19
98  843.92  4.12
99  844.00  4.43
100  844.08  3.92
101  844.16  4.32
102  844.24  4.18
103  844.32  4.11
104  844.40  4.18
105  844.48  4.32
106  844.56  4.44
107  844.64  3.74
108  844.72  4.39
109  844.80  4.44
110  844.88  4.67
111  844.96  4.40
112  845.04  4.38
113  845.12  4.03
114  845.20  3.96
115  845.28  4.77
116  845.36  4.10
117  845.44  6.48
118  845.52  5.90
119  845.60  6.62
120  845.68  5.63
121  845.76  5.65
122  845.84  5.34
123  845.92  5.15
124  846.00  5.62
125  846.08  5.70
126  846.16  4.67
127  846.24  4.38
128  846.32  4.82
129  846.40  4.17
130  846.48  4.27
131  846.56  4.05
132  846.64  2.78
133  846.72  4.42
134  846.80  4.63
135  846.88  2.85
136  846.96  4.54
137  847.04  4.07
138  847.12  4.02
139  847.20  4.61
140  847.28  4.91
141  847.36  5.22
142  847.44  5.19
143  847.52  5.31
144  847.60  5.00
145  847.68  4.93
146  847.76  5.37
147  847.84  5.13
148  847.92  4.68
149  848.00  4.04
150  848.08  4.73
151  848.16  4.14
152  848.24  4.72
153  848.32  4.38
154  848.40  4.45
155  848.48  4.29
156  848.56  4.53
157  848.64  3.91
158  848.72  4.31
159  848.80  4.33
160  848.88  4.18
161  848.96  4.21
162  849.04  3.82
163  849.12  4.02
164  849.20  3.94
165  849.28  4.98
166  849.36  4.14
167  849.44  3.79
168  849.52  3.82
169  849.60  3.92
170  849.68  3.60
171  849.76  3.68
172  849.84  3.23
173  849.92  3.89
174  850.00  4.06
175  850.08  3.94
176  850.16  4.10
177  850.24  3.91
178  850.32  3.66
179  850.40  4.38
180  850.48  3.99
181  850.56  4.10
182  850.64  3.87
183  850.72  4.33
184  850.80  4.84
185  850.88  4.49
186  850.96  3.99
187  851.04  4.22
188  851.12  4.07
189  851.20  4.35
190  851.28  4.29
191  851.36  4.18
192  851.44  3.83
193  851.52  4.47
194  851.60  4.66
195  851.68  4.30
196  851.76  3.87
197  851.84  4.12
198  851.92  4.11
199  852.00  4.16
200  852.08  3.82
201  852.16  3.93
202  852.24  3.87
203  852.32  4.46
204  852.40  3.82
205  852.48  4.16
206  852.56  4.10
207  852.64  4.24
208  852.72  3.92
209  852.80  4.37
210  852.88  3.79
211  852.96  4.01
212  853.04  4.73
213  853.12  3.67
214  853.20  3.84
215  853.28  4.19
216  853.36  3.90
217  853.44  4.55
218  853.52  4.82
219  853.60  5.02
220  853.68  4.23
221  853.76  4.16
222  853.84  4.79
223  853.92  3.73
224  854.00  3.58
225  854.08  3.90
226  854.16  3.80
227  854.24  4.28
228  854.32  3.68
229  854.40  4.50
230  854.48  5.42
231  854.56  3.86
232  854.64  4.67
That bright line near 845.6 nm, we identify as [S II]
